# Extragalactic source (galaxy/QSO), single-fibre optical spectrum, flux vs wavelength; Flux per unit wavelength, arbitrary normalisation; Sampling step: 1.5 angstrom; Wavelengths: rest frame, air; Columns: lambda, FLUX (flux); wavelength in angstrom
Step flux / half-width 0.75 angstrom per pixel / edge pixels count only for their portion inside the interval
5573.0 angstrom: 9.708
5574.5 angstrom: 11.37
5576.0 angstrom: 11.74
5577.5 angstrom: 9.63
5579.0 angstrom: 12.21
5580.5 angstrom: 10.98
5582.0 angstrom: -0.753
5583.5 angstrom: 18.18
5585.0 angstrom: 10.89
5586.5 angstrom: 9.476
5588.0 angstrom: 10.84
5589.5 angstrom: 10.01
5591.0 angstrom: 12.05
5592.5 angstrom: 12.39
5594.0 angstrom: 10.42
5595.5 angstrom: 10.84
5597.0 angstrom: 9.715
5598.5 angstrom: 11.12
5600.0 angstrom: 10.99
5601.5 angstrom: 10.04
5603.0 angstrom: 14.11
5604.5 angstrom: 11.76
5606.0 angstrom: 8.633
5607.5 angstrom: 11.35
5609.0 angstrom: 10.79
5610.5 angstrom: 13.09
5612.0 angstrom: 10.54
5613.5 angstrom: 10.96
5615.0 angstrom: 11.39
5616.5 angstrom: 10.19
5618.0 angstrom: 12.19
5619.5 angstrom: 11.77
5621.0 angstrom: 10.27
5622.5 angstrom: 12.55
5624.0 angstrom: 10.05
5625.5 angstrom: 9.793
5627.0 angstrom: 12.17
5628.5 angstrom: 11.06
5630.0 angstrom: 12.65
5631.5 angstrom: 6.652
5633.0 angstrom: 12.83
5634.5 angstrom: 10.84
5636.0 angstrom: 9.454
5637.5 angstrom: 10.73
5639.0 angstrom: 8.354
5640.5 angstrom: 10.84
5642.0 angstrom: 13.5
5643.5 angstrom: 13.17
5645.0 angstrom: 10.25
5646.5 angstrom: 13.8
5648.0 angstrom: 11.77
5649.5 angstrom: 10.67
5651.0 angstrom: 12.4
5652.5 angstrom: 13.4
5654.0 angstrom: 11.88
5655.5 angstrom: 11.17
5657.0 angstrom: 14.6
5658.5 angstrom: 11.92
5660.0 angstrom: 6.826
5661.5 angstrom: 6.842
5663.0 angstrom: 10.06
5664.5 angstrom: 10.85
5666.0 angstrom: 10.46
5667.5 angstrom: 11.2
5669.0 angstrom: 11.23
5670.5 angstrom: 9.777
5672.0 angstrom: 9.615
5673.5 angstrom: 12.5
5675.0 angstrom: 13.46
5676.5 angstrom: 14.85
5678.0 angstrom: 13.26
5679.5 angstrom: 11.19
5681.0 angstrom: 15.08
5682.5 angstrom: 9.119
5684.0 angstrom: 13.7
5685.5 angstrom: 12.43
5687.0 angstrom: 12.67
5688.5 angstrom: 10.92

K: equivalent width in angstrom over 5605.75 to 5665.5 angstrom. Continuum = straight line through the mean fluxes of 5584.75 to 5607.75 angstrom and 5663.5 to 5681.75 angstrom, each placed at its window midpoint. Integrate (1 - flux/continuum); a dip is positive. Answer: 1.9 angstrom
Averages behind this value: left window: 10.9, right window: 11.9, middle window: 11.1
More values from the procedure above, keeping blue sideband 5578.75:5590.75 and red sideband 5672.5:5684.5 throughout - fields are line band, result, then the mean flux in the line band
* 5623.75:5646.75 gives 1.3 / 11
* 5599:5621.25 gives -0.6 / 11.2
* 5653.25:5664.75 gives 1.6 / 10.5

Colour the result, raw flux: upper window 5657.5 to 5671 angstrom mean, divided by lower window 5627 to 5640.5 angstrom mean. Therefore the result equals 0.96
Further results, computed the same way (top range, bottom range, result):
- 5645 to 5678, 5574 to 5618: 1.05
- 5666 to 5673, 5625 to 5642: 0.99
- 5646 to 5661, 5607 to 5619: 1.04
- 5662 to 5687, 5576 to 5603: 1.10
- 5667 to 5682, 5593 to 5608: 1.12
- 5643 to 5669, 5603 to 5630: 1.00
